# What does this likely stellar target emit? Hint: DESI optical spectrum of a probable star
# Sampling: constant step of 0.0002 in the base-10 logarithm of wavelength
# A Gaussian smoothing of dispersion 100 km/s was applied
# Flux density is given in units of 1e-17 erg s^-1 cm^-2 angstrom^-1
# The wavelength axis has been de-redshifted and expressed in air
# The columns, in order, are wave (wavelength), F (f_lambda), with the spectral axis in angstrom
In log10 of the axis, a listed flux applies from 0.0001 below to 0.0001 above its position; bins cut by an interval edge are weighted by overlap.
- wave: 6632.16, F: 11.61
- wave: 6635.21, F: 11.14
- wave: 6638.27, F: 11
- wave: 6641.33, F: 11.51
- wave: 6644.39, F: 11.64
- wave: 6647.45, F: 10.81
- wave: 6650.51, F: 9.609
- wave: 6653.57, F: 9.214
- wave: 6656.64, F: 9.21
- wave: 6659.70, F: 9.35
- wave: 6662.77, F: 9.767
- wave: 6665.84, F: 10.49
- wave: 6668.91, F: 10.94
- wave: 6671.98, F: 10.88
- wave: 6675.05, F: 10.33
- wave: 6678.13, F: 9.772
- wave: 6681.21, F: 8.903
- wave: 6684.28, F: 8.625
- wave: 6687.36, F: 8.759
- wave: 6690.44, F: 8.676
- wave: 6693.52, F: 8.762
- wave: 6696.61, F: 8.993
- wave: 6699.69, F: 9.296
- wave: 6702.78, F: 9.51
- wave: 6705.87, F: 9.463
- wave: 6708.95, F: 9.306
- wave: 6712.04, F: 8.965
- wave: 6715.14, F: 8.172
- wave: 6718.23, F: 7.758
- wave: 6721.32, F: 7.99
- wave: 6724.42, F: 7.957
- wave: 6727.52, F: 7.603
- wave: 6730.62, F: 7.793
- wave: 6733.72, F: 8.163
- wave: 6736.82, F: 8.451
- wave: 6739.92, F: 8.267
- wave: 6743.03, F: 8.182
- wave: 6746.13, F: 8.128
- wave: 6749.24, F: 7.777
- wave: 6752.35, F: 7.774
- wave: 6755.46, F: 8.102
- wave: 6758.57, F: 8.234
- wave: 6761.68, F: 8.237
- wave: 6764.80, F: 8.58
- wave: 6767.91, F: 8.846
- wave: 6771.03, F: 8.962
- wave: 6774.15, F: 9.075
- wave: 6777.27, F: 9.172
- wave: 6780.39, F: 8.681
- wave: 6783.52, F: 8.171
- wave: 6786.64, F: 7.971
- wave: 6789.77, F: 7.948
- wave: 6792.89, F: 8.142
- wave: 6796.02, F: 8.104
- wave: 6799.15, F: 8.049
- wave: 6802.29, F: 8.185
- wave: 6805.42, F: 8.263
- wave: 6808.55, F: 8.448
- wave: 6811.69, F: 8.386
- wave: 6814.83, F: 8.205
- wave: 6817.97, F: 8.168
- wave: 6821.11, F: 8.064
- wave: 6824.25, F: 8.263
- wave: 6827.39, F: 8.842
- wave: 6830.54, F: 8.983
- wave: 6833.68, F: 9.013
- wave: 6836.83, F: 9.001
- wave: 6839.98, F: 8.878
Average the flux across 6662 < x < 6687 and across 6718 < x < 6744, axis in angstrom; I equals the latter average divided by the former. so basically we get 0.81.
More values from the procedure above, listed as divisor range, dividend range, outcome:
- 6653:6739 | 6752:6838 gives 0.93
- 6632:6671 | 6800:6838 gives 0.81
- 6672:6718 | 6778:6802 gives 0.90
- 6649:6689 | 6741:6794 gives 0.86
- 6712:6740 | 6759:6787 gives 1.07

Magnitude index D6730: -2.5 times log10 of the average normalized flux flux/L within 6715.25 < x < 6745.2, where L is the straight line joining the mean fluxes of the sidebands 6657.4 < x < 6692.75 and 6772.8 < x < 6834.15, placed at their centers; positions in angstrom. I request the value 0.137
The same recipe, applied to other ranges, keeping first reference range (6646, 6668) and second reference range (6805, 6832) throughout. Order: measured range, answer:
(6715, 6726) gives 0.166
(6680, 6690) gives 0.096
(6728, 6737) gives 0.143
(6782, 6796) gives 0.077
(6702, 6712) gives 0.002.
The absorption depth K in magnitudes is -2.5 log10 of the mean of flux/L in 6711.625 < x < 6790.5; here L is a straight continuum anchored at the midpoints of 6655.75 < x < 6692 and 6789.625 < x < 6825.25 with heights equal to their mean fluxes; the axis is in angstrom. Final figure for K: 0.07 mag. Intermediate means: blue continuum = 9.65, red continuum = 8.19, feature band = 8.26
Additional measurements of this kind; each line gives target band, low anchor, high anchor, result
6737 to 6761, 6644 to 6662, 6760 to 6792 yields 0.10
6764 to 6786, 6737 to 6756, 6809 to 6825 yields -0.08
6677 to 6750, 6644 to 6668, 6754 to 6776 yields 0.08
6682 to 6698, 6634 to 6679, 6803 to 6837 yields 0.14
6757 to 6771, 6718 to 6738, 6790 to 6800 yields -0.07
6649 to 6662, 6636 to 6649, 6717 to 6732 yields 0.14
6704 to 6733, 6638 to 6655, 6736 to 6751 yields 0.06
